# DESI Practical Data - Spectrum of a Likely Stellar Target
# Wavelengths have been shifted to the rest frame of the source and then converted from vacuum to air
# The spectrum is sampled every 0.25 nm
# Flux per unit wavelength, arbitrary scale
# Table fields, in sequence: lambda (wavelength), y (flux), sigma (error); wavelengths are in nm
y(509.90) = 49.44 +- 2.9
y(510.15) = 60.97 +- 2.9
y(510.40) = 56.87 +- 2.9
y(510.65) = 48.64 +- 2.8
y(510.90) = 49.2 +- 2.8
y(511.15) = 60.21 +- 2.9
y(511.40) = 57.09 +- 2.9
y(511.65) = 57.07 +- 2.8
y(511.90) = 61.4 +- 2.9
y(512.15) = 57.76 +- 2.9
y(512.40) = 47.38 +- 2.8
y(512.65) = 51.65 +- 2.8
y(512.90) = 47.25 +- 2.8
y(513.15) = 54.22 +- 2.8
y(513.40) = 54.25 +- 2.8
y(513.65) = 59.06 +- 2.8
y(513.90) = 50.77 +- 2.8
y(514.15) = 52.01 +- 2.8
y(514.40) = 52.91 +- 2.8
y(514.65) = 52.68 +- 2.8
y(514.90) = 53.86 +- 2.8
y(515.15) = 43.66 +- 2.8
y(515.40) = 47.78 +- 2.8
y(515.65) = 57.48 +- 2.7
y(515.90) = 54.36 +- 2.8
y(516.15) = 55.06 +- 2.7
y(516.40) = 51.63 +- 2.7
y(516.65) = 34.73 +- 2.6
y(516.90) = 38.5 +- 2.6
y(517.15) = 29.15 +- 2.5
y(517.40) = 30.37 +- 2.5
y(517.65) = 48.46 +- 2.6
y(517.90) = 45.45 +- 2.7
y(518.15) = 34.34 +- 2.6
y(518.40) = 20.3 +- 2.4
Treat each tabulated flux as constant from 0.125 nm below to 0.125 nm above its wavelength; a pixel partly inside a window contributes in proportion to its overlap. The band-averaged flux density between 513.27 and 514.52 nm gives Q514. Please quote 53.8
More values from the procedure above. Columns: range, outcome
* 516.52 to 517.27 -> 34.3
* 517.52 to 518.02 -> 46.8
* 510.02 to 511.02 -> 53.9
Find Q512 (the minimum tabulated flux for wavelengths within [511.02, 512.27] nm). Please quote 57.07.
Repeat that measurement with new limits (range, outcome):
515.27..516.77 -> 34.73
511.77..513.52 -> 47.25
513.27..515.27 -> 43.66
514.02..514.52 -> 52.01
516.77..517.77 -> 29.15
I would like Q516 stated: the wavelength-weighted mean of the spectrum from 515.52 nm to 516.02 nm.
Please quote 55.9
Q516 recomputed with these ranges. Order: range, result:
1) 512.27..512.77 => 49.6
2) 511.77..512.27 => 59.6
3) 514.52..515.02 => 53.3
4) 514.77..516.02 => 51.4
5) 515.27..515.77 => 52.5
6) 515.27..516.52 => 53.2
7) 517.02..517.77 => 35.9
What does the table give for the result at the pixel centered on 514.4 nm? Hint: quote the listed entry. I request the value 52.91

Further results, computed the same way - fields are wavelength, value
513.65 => 59.06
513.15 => 54.22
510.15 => 60.97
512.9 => 47.25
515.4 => 47.78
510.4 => 56.87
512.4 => 47.38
